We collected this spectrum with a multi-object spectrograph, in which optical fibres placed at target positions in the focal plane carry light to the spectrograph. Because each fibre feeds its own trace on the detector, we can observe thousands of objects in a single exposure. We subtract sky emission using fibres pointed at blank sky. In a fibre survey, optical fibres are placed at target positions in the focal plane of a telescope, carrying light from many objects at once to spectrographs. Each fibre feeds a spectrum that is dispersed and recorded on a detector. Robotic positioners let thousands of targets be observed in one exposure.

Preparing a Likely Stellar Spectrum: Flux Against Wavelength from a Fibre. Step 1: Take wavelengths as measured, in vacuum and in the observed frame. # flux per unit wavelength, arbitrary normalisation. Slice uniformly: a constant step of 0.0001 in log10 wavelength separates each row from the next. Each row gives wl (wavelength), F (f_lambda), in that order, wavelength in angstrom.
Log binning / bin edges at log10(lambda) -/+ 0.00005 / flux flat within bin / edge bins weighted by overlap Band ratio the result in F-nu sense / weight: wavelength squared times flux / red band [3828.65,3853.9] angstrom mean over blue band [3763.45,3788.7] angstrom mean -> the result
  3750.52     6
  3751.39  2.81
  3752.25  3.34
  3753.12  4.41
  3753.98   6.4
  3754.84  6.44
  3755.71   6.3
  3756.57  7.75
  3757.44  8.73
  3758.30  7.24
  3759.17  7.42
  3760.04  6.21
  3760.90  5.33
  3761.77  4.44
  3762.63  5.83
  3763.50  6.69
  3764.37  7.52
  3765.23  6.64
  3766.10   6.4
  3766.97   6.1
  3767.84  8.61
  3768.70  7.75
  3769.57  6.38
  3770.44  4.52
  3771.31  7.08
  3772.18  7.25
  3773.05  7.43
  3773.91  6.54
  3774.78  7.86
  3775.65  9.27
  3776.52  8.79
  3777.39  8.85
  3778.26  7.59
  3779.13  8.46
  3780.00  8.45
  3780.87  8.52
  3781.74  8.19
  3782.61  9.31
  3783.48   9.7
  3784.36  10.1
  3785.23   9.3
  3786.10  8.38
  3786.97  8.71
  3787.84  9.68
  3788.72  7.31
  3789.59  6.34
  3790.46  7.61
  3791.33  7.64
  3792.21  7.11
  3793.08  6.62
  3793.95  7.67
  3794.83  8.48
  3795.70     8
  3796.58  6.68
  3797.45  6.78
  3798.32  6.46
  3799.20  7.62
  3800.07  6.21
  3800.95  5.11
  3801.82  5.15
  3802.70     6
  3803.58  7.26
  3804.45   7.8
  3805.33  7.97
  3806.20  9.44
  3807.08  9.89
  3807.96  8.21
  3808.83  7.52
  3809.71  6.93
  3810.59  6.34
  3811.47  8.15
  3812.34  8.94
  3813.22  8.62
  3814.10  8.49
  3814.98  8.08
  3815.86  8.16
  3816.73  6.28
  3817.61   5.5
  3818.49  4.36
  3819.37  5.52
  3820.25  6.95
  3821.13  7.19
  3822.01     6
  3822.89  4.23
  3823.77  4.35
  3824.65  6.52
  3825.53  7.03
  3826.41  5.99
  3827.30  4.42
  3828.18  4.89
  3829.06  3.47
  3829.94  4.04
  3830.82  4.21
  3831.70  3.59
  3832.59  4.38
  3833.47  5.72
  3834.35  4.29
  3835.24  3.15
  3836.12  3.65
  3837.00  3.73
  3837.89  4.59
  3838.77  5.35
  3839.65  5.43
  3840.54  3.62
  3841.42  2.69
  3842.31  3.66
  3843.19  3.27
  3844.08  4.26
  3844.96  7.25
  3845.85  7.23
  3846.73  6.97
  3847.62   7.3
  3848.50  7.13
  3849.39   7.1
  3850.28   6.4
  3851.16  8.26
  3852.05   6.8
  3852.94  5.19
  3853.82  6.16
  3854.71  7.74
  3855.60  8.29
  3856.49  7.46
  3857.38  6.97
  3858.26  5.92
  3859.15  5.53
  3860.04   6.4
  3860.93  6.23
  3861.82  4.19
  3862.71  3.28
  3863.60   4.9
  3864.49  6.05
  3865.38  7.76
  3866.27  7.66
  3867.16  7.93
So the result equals 0.7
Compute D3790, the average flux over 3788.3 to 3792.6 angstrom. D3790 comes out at 7.2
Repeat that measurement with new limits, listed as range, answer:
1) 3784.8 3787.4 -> 8.81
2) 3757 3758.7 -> 8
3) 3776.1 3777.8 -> 8.82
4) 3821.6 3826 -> 5.63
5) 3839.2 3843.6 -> 3.74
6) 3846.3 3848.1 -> 7.14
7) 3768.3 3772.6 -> 6.57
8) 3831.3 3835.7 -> 4.22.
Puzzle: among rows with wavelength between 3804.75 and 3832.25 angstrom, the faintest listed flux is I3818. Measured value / 3.47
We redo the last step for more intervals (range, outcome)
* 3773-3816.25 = 5.11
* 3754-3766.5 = 4.44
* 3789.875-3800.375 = 6.21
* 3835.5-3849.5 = 2.69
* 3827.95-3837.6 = 3.15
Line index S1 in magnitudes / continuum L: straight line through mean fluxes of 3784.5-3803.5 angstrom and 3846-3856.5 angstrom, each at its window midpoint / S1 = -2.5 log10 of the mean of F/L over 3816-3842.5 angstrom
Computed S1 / 0.42 mag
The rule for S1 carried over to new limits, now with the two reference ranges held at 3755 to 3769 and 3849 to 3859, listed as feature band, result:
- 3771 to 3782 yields -0.18 mag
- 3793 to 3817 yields -0.10 mag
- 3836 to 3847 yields 0.40 mag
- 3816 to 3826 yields 0.17 mag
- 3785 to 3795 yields -0.15 mag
